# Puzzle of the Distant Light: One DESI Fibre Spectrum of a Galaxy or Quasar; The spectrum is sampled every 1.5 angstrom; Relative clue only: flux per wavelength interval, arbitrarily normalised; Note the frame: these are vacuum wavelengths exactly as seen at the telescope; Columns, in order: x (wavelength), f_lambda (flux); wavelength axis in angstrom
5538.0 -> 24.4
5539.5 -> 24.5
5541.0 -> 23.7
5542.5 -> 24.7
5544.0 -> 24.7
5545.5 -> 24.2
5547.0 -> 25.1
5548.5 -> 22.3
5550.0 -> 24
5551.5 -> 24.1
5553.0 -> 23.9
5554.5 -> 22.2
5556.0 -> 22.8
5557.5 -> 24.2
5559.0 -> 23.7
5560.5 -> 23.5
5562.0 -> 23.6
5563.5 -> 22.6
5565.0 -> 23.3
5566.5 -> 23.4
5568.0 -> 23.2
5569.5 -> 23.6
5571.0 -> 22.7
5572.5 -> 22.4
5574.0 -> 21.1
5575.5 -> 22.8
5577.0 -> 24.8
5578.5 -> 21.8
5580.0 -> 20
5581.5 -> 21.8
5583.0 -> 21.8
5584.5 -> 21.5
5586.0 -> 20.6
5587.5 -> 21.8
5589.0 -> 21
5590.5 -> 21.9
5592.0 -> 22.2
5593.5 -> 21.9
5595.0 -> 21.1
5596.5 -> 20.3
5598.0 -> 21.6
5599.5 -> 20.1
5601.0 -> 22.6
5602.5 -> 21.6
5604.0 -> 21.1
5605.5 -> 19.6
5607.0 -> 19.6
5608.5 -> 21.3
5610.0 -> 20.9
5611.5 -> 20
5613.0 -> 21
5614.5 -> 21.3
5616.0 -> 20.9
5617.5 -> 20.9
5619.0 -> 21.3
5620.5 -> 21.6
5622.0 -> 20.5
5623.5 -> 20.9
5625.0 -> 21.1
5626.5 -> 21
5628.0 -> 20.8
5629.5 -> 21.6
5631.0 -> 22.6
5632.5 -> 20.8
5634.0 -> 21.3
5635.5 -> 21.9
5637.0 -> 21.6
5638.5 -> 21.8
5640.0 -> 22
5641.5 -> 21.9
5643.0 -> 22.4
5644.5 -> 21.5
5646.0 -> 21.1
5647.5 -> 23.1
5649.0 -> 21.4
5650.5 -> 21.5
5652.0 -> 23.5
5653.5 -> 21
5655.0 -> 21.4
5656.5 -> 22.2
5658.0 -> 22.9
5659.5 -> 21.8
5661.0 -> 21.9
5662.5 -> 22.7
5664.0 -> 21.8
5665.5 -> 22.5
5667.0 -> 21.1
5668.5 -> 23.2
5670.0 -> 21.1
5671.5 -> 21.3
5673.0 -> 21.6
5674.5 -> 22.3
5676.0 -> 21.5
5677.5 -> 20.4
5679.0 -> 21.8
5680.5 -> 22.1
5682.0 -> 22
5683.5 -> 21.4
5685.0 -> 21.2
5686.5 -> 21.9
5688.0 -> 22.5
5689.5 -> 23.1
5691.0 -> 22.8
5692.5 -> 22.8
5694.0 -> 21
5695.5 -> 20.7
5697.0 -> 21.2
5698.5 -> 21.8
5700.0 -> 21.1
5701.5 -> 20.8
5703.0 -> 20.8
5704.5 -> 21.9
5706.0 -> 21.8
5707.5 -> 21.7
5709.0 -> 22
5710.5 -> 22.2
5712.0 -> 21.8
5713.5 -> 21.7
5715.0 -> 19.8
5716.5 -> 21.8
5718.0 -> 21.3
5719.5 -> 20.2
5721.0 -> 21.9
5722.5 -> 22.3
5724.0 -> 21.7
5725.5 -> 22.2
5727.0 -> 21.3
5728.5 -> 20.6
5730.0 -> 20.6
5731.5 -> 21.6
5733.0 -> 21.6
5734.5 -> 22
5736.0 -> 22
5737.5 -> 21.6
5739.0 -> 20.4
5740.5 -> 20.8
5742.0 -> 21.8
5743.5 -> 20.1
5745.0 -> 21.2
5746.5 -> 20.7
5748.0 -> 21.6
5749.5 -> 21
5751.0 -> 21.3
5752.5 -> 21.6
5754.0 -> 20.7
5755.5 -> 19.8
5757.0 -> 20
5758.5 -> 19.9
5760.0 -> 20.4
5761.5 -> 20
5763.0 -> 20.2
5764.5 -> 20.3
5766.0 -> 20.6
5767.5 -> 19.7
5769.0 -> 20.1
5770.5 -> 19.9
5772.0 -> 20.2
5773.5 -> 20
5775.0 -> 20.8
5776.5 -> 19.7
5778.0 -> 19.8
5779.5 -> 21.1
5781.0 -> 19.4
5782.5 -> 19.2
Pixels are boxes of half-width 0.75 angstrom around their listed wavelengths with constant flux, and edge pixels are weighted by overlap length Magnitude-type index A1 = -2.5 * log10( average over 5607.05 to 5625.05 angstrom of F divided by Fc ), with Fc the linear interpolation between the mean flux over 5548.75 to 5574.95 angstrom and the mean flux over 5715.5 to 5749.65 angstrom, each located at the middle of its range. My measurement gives 0.08 mag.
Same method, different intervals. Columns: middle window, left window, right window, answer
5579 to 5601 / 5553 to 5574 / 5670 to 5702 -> 0.07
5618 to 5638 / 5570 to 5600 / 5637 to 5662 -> 0.03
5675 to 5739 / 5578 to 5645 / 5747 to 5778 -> -0.04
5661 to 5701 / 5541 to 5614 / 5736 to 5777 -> -0.03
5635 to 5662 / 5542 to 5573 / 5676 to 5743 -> 0.02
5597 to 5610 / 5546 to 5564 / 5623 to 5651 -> 0.07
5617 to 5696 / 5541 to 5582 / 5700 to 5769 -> 0.01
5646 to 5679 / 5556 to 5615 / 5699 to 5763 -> -0.02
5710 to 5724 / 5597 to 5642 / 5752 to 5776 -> -0.05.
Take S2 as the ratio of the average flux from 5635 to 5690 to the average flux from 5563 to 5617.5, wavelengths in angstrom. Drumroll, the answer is 1.01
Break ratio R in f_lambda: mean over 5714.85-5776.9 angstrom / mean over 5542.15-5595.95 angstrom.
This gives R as 0.9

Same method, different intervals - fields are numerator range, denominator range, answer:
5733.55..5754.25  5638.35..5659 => 0.97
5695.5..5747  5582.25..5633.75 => 1.01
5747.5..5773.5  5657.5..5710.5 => 0.94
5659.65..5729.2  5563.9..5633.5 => 1.01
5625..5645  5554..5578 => 0.94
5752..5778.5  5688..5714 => 0.93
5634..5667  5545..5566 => 0.93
